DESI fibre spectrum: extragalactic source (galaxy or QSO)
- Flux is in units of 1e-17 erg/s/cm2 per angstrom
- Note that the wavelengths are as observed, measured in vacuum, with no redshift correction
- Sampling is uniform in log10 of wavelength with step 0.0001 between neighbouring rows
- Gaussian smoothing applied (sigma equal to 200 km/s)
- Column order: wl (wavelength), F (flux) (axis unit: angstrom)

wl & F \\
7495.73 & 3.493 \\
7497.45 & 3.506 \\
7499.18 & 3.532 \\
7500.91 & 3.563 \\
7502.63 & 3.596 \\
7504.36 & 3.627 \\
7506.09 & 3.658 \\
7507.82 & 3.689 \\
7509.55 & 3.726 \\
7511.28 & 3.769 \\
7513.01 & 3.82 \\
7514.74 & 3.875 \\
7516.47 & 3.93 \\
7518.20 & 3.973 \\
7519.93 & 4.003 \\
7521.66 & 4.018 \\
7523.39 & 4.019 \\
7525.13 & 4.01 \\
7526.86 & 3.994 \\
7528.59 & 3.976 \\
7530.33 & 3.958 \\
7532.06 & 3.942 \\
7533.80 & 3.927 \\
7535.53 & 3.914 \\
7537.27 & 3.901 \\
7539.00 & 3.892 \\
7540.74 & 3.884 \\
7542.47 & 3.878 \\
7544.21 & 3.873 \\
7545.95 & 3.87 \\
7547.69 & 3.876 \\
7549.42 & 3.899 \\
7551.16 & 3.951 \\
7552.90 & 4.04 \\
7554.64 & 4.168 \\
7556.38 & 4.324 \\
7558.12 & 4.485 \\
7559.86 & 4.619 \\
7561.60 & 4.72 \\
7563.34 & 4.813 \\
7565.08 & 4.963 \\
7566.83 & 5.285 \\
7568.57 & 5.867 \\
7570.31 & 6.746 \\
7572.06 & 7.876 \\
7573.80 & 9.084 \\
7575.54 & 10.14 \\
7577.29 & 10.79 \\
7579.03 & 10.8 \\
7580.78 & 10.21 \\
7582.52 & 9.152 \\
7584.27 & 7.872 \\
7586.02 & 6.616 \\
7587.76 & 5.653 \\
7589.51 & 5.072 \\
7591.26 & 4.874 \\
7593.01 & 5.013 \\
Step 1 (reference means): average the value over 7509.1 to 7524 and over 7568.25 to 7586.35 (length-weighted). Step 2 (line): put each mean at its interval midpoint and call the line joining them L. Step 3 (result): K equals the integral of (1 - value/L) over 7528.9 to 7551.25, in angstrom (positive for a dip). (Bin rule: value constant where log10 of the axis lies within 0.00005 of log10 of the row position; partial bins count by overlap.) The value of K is 7.2 angstrom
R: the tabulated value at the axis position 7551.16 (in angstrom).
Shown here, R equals 3.951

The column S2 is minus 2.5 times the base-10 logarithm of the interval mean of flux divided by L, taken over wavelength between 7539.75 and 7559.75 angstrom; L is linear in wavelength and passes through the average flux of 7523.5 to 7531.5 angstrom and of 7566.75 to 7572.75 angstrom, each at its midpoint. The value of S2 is 0.30 mag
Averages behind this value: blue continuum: 3.98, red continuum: 6.55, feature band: 4.04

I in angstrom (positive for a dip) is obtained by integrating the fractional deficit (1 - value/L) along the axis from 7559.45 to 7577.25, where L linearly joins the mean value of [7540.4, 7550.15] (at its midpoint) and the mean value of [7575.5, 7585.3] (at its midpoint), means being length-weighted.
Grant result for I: 2.8 angstrom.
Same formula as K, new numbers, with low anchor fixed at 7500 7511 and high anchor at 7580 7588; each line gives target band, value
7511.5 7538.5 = 4.4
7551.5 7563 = 3.8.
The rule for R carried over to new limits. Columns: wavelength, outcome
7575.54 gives 10.14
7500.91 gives 3.563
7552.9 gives 4.04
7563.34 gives 4.813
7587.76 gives 5.653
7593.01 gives 5.013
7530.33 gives 3.958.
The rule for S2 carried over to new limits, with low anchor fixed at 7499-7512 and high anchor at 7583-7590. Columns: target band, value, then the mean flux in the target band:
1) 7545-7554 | 0.31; 3.93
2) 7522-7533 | 0.11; 3.98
